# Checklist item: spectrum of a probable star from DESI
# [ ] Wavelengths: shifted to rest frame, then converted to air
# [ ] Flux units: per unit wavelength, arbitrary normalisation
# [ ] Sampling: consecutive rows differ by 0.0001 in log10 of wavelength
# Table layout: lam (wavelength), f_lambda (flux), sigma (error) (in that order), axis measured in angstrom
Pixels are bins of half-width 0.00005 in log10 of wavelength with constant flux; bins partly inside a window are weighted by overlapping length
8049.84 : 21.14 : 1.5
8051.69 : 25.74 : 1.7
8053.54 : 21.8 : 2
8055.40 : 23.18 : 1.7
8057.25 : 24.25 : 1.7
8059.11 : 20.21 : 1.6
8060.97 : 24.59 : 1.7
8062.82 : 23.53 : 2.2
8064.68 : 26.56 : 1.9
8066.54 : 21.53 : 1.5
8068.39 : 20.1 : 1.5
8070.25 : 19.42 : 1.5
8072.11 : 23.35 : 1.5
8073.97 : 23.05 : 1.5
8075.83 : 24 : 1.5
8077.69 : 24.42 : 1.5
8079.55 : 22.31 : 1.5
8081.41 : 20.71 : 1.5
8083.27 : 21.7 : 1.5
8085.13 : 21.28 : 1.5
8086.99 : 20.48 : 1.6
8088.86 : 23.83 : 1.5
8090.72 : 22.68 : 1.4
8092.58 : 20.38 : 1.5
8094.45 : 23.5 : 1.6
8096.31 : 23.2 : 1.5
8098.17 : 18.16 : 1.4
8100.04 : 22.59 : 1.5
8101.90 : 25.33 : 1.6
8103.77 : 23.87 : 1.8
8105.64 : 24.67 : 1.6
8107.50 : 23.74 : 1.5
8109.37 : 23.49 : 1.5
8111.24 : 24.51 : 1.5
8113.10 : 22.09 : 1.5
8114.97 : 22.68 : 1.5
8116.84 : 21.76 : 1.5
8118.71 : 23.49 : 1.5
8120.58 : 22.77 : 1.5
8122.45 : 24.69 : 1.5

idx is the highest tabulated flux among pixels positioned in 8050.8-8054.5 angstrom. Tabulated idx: 25.74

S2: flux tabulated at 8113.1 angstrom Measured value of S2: 22.09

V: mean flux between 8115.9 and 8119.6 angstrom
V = 22.6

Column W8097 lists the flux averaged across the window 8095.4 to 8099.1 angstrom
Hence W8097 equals 20.7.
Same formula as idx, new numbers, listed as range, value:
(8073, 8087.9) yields 24.42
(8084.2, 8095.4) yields 23.83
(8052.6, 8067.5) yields 26.56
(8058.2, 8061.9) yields 24.59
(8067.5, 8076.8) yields 24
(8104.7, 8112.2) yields 24.67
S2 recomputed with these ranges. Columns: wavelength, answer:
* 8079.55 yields 22.31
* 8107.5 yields 23.74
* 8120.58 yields 22.77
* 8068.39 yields 20.1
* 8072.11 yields 23.35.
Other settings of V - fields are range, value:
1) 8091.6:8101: 21.6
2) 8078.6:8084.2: 21.6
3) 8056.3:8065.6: 23.8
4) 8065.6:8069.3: 20.9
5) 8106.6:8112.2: 23.9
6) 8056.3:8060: 22.3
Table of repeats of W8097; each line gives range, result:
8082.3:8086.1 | 21.5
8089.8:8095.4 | 22.2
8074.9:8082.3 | 22.9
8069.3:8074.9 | 21.9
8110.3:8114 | 23.3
